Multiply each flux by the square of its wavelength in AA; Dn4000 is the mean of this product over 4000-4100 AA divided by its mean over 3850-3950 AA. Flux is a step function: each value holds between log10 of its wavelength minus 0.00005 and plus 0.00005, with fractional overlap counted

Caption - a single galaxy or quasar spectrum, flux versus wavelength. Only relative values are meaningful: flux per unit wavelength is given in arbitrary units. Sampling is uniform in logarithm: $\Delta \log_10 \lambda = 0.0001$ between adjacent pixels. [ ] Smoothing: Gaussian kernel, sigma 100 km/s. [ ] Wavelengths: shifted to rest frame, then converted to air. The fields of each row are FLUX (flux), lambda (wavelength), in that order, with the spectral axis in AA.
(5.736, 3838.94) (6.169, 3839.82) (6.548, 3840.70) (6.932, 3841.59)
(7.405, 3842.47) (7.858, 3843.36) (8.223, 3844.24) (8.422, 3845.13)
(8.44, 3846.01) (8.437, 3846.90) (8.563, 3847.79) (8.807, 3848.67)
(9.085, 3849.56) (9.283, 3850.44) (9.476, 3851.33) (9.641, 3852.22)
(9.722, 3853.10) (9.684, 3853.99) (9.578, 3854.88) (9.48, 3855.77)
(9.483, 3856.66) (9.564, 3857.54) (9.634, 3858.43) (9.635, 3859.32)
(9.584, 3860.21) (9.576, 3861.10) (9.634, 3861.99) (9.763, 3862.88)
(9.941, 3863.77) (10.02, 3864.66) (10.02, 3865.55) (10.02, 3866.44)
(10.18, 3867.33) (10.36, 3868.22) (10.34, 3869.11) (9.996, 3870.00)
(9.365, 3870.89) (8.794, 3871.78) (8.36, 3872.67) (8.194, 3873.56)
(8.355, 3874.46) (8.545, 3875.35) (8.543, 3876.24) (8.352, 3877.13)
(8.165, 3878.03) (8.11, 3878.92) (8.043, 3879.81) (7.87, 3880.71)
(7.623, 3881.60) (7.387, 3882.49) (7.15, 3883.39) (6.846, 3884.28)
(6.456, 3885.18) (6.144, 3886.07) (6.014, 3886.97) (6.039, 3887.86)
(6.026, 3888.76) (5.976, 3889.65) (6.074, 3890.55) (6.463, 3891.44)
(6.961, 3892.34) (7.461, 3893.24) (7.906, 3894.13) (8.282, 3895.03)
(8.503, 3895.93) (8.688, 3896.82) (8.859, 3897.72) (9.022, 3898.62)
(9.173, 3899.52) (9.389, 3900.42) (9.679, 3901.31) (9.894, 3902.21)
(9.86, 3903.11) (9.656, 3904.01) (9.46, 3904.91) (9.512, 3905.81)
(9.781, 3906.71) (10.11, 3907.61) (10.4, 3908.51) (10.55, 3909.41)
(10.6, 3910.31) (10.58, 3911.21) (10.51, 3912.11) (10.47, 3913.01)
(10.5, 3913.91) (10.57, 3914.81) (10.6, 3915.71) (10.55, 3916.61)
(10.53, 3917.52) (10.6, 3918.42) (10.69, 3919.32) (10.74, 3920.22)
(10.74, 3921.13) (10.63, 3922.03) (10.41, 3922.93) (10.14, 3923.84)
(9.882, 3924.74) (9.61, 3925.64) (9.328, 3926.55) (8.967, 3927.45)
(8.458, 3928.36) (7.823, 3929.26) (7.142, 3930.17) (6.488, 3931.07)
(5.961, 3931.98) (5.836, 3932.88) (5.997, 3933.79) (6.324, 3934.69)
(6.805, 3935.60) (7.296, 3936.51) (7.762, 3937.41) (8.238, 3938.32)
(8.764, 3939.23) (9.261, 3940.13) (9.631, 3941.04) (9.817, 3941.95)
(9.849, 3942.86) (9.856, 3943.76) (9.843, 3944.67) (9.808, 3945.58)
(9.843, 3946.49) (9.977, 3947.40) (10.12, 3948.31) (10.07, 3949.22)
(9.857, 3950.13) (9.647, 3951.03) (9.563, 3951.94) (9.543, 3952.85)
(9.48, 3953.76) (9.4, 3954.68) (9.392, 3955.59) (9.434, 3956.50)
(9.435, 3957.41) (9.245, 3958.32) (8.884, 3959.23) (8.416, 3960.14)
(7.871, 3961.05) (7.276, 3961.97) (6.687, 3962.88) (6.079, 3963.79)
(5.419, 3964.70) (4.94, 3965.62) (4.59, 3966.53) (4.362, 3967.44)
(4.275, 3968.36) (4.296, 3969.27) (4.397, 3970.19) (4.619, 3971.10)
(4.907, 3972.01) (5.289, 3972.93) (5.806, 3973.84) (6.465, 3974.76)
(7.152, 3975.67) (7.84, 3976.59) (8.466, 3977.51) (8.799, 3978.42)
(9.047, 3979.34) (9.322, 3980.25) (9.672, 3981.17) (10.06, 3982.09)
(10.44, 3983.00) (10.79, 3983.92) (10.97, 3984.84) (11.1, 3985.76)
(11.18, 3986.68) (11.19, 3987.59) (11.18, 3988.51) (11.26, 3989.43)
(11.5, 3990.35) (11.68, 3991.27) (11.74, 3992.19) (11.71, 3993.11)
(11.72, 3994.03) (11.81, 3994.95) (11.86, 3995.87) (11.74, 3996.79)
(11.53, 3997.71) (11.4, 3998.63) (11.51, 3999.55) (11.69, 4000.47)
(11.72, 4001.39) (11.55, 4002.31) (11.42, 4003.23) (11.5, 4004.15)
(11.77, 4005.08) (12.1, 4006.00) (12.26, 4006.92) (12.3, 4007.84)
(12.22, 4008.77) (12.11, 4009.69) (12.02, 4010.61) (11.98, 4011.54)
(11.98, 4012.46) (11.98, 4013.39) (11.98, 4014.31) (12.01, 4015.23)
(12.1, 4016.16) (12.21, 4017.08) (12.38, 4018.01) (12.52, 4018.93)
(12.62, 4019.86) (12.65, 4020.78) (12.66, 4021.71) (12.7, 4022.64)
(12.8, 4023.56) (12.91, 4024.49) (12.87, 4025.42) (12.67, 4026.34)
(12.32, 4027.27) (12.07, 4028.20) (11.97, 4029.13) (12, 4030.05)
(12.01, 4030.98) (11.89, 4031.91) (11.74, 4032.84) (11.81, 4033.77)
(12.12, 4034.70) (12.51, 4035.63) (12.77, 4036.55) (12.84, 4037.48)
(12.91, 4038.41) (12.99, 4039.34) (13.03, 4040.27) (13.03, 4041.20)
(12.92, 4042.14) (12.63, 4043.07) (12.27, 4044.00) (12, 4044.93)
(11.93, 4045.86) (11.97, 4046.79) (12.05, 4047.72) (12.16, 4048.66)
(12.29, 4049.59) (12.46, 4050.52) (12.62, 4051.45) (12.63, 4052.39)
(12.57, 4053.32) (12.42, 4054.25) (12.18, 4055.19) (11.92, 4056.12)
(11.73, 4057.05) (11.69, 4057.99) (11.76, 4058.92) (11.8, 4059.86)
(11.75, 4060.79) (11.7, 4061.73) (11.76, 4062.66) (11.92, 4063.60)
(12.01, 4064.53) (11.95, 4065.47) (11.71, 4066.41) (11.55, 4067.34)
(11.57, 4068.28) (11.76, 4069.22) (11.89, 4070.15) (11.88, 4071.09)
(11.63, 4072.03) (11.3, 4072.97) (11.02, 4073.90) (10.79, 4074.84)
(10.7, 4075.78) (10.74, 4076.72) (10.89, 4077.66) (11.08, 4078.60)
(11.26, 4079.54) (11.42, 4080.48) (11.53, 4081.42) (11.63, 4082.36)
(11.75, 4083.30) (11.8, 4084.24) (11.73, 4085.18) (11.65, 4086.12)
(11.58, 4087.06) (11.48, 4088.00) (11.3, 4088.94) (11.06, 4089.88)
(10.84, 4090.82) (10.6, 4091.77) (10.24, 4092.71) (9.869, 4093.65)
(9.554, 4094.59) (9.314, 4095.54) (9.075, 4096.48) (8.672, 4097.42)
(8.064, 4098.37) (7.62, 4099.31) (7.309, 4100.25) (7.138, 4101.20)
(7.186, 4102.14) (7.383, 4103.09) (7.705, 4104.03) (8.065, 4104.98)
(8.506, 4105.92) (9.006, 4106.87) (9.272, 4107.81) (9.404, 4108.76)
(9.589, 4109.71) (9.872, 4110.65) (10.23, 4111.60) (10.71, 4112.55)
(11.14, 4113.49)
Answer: 1.4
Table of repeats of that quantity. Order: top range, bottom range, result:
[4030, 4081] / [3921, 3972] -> 1.55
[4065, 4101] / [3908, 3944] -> 1.26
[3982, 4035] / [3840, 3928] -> 1.41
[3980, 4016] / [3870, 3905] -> 1.52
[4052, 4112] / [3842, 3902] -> 1.38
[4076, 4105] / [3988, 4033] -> 0.87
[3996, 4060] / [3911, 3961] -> 1.38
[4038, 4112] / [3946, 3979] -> 1.54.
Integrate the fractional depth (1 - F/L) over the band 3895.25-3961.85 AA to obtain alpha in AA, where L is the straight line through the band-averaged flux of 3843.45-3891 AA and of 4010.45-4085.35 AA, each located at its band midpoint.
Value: 3.08 AA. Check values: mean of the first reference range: 8.62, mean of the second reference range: 12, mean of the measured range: 9.3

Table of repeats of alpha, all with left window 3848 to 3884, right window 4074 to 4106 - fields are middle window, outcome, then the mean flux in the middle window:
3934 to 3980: 7.8 AA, 7.88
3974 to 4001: -2.4 AA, 10.5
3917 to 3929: -0.9 AA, 10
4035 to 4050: -4.1 AA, 12.5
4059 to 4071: -2.3 AA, 11.8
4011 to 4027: -4.4 AA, 12.4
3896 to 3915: -1.1 AA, 9.84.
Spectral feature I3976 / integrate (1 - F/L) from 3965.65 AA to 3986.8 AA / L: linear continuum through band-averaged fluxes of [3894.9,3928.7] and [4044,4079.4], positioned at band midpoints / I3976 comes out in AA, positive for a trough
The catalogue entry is 6.5 AA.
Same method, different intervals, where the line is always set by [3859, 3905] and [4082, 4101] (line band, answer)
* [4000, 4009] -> -2.24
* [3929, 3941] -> 2.19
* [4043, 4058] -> -3.57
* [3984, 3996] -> -2.64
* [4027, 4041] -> -3.77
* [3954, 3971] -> 4.15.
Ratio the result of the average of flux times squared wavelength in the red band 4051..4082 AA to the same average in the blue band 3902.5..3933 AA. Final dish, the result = 1.3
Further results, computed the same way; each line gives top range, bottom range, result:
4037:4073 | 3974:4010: 1.16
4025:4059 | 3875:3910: 1.62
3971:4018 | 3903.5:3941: 1.20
